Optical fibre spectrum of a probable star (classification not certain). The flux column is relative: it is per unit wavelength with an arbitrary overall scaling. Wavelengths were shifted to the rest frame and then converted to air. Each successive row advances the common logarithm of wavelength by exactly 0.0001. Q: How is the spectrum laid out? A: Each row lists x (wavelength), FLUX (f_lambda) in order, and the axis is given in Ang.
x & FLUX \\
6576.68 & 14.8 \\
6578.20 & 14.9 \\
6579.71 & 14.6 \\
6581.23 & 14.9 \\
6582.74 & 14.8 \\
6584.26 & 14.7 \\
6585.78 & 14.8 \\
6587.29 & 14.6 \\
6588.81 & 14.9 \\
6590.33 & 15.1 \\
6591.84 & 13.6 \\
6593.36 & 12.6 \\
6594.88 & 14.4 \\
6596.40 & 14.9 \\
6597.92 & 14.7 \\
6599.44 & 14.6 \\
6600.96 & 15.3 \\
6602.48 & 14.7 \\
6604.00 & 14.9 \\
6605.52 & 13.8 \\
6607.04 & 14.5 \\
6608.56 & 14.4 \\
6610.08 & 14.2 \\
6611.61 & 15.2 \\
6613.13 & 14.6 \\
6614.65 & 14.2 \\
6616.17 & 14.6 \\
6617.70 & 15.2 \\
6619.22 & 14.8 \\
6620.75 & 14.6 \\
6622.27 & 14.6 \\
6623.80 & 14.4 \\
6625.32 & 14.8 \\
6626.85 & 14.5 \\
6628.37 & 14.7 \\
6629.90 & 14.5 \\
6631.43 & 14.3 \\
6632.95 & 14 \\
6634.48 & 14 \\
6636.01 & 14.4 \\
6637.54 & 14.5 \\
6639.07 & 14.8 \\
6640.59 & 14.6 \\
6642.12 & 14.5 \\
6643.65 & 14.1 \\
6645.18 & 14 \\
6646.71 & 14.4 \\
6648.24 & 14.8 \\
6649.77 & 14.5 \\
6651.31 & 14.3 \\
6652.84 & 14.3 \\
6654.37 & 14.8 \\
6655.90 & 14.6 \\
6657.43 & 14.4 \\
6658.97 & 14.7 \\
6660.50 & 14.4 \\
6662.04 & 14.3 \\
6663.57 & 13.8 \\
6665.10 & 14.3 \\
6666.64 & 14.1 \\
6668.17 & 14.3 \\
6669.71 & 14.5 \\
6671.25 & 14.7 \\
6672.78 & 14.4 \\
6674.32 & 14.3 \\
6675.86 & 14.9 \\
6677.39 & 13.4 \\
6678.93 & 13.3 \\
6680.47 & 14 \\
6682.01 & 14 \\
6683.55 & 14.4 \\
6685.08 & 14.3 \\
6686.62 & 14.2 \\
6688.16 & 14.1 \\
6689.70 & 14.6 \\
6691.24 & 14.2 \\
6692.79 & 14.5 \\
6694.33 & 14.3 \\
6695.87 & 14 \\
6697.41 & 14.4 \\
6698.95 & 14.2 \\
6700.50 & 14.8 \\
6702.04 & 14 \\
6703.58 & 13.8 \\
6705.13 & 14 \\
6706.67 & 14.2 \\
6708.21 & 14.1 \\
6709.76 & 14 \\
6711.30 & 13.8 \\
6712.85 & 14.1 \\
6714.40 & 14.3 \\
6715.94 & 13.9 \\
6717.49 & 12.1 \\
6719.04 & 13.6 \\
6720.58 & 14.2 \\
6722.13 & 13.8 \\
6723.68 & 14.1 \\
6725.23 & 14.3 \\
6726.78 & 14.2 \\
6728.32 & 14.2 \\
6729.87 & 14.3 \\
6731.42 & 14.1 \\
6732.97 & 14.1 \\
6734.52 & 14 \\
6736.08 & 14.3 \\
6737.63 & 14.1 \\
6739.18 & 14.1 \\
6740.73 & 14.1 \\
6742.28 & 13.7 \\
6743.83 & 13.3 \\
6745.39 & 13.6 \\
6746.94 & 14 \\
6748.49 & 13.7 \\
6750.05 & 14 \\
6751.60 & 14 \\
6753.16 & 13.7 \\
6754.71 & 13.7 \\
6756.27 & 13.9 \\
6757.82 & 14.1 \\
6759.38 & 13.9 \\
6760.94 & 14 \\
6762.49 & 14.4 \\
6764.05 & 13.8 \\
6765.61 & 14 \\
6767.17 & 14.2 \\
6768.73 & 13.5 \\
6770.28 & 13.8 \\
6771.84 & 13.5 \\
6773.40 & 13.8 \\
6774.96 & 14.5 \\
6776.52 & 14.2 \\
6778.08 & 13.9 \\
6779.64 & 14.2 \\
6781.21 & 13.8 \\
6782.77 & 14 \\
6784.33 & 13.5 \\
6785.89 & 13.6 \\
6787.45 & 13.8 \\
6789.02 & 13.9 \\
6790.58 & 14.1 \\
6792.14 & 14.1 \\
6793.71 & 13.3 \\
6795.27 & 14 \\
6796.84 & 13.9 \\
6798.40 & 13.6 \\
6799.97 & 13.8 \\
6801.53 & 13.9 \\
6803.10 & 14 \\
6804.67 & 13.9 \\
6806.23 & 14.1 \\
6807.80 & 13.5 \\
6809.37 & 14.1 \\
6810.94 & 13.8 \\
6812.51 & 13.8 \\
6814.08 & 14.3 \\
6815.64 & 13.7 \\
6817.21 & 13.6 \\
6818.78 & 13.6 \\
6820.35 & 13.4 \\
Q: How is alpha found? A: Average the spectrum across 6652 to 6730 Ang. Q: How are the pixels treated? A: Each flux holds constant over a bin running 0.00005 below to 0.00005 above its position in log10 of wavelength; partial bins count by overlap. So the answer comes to 14.2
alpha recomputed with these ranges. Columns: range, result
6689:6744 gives 14.1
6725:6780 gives 14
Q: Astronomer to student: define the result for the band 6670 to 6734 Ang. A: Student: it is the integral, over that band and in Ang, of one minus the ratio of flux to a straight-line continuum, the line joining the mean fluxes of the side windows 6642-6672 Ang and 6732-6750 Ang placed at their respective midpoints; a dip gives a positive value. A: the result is 0.1 Ang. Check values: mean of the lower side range 14.4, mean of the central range 14.1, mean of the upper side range 13.9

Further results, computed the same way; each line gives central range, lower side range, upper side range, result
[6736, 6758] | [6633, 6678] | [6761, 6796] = 0.3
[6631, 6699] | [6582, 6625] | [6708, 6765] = -0.2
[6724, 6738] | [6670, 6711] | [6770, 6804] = -0.1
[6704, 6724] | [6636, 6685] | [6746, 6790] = 0.4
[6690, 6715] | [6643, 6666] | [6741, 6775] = -0.1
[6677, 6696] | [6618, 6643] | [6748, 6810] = 0.2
